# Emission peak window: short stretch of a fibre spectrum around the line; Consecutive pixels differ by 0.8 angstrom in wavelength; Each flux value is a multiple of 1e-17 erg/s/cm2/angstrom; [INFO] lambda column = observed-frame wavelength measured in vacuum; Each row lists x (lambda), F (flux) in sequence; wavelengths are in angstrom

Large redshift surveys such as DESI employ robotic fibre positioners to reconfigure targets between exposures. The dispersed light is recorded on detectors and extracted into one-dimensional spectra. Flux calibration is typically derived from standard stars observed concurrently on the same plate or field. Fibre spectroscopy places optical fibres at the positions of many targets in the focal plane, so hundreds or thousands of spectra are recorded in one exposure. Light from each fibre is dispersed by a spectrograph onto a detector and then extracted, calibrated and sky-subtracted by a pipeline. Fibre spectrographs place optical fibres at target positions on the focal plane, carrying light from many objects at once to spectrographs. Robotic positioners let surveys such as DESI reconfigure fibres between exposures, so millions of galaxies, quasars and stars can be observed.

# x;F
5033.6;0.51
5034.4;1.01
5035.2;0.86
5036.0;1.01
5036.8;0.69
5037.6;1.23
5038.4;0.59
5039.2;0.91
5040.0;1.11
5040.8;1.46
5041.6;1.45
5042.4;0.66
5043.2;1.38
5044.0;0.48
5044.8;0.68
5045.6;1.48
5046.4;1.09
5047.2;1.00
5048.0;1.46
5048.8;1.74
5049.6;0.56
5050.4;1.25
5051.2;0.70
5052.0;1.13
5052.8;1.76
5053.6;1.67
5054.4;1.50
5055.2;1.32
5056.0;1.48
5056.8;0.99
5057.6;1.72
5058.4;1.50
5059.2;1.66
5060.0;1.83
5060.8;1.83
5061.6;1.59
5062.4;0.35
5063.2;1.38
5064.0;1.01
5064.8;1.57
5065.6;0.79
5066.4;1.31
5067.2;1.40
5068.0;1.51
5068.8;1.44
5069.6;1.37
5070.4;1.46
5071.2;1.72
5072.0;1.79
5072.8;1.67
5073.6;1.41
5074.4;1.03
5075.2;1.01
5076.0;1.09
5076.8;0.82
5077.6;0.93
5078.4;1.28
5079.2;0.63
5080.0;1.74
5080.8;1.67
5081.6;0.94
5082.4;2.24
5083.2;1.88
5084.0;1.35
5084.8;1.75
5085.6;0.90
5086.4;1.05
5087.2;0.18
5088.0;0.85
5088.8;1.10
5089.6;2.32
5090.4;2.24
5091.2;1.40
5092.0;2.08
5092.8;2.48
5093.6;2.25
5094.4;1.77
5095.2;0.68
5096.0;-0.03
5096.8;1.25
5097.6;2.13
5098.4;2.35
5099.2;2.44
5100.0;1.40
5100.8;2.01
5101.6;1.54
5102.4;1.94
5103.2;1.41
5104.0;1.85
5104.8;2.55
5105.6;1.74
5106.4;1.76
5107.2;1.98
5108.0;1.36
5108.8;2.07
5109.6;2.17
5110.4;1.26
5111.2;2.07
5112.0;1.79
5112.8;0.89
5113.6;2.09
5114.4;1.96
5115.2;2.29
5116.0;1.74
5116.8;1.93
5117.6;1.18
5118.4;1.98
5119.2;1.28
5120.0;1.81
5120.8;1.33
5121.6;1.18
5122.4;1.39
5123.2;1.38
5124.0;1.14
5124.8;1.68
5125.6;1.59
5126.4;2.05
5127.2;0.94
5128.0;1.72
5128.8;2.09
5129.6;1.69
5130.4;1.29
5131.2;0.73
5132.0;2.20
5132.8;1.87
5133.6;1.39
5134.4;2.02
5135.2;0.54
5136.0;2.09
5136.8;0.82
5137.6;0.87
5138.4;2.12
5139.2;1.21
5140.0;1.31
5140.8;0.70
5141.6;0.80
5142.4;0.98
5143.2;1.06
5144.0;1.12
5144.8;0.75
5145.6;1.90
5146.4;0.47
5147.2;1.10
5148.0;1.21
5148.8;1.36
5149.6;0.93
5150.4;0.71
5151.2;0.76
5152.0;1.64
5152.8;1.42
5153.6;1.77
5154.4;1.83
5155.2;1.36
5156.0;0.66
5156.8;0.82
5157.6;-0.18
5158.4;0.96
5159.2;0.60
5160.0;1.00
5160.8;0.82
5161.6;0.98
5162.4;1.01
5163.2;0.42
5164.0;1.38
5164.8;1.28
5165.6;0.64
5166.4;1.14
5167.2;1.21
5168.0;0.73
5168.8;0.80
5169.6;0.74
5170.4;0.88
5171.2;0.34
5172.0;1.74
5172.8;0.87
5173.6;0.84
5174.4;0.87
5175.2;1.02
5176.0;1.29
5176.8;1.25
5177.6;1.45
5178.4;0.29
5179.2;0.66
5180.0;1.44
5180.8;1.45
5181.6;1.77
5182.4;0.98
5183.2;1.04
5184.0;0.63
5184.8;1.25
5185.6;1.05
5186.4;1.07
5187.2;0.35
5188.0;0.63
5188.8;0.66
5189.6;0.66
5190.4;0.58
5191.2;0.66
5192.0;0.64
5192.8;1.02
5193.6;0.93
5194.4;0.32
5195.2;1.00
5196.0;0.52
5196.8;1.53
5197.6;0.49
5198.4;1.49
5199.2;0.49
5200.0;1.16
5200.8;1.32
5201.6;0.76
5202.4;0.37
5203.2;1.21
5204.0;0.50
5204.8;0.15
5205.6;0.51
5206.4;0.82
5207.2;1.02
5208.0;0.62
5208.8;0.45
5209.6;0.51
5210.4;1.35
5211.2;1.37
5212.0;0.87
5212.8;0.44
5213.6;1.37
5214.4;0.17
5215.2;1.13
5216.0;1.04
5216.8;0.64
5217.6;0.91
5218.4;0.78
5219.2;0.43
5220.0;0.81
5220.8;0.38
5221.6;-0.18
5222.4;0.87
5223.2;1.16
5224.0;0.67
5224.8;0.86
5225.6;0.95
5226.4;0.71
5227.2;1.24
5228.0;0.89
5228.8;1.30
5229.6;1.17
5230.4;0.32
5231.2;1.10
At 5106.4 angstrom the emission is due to C IV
